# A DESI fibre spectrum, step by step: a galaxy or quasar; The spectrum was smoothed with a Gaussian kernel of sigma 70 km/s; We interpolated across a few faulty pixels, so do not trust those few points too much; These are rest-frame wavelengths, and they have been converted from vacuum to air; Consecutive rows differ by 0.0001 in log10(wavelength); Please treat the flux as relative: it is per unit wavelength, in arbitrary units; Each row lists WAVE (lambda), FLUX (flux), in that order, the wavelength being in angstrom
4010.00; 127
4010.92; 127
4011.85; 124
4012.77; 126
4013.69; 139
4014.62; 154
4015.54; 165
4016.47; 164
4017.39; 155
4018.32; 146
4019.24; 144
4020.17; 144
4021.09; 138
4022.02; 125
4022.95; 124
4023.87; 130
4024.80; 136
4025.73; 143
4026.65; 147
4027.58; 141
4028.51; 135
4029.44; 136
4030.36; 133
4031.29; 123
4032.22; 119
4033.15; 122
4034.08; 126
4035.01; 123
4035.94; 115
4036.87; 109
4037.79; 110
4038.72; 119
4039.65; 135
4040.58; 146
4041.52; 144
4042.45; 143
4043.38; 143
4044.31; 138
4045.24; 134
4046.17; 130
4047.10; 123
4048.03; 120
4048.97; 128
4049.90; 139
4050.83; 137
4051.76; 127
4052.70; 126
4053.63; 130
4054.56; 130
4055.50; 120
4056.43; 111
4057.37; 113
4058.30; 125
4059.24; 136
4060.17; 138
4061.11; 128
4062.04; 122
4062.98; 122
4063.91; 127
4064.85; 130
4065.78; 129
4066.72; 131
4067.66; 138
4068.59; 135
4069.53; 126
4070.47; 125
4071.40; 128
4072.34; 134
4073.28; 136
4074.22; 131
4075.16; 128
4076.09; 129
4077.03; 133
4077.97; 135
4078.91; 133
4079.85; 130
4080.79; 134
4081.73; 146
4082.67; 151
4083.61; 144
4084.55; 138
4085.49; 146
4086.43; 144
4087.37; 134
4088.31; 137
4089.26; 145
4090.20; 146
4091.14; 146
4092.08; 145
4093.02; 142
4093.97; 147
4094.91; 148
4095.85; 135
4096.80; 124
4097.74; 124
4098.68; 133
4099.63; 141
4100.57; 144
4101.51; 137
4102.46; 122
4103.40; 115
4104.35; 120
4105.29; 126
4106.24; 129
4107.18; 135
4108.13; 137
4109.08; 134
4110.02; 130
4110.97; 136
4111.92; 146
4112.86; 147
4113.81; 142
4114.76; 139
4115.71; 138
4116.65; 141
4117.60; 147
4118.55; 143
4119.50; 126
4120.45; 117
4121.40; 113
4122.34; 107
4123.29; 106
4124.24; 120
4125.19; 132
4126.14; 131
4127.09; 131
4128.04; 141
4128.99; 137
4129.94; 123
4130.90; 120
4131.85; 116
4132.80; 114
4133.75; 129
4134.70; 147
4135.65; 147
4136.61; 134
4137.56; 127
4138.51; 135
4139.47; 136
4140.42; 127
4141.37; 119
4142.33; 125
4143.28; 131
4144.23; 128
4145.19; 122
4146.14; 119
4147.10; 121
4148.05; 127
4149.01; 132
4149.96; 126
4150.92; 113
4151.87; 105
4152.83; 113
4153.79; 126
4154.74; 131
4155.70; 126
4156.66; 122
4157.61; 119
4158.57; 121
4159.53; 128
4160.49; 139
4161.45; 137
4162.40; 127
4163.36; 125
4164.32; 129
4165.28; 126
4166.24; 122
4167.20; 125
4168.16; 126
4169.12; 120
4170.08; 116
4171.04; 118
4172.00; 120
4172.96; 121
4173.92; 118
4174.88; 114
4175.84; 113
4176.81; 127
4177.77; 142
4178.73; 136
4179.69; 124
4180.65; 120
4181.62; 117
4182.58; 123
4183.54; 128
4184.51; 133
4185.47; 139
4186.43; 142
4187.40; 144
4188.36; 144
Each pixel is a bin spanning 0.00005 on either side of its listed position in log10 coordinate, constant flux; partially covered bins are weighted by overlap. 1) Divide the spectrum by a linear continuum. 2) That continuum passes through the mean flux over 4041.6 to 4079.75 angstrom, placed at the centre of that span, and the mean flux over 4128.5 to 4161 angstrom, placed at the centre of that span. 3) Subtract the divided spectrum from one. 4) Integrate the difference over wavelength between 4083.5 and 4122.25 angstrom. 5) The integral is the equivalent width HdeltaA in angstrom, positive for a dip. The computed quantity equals -2.4 angstrom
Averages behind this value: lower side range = 130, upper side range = 126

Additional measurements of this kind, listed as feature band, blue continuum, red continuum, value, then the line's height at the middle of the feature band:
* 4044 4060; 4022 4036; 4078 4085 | 0.8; 134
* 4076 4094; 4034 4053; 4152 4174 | -1.8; 127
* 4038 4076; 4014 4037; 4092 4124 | 1.4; 135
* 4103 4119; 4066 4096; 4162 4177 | -0.4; 132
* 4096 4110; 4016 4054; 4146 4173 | -0.3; 128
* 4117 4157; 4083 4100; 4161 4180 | 1.5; 131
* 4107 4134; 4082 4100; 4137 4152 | 0.4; 132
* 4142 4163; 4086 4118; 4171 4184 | 0.5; 128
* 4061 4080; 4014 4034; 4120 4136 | 0.4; 133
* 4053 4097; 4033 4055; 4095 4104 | -1.2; 130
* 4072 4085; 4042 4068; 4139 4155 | -0.8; 128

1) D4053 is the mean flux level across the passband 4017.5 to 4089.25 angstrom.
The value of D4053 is 132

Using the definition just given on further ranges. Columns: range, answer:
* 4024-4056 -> 130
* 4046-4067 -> 127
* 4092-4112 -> 134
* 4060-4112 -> 134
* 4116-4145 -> 128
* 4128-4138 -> 130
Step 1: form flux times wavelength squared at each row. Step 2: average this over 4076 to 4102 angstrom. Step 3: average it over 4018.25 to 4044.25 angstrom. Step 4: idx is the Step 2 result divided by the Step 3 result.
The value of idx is 1.08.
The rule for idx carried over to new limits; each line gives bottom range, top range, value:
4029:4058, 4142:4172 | 1.03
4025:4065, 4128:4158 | 1.02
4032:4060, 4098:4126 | 1.06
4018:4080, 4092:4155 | 1.03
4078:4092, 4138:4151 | 0.92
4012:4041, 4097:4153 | 1.01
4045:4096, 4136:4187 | 0.98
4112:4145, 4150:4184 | 0.97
